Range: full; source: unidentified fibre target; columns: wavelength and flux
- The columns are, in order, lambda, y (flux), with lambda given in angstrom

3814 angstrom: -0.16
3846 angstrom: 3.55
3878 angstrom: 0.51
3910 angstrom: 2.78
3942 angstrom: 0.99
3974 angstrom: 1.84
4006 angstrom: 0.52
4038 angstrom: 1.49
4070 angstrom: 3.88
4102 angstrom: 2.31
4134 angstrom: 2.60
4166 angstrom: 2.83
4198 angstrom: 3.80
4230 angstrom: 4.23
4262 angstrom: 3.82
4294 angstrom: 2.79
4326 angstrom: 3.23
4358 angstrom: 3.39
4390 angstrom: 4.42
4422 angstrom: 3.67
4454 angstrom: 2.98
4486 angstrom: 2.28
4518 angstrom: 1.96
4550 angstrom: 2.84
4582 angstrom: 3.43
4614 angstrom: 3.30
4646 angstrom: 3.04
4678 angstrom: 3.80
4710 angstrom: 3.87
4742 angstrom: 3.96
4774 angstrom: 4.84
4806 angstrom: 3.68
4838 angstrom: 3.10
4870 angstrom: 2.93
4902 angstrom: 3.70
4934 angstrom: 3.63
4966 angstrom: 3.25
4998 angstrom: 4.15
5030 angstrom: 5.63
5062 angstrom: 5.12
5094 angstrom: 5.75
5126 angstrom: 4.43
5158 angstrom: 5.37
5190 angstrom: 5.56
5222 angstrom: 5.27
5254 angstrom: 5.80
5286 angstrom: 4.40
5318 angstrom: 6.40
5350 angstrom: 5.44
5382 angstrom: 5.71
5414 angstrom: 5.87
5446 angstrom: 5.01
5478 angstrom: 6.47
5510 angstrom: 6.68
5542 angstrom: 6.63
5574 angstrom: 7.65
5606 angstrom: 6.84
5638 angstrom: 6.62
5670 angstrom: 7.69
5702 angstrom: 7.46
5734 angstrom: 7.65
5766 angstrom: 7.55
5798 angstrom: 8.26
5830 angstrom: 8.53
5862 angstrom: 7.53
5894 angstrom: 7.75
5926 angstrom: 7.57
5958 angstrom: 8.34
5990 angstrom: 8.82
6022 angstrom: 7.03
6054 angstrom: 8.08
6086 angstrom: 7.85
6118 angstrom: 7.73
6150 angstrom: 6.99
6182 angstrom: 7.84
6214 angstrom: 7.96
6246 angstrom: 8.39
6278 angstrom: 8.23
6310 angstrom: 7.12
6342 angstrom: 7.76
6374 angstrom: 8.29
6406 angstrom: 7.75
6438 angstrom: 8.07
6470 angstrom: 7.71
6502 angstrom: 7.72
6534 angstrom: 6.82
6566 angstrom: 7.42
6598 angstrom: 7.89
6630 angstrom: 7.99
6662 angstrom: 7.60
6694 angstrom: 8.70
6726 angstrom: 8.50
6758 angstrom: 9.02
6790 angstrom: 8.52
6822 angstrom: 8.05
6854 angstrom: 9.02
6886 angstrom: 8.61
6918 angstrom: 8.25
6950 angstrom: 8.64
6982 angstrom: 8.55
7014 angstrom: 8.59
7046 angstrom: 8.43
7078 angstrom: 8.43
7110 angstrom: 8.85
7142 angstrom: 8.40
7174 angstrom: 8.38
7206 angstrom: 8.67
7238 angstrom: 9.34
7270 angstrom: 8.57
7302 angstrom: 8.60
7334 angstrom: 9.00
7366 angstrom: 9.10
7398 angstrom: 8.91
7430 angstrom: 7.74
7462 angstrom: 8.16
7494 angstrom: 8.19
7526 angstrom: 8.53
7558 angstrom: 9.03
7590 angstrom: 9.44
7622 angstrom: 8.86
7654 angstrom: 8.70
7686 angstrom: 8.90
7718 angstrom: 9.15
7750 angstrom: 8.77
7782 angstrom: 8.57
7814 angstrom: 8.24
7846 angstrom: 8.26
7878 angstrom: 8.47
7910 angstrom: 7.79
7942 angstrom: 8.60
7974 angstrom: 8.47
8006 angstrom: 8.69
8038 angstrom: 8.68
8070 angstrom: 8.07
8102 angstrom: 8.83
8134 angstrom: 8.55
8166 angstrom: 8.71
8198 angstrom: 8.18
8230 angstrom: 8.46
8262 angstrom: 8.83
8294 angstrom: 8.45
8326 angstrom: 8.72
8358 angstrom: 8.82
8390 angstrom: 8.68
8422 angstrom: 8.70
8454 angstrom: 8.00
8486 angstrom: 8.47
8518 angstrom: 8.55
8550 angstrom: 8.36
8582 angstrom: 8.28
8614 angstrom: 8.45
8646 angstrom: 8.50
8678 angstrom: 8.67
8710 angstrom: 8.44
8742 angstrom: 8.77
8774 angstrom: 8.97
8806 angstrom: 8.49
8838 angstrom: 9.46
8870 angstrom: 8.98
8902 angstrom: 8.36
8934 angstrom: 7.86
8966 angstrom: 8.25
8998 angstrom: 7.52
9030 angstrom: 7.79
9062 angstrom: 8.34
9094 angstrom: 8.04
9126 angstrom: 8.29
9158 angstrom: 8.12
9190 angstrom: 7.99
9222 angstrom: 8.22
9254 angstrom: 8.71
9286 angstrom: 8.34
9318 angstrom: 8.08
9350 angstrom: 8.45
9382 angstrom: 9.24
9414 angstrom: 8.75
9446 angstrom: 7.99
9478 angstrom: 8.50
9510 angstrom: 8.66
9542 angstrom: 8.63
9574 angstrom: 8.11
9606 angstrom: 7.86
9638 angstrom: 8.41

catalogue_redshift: 0.262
